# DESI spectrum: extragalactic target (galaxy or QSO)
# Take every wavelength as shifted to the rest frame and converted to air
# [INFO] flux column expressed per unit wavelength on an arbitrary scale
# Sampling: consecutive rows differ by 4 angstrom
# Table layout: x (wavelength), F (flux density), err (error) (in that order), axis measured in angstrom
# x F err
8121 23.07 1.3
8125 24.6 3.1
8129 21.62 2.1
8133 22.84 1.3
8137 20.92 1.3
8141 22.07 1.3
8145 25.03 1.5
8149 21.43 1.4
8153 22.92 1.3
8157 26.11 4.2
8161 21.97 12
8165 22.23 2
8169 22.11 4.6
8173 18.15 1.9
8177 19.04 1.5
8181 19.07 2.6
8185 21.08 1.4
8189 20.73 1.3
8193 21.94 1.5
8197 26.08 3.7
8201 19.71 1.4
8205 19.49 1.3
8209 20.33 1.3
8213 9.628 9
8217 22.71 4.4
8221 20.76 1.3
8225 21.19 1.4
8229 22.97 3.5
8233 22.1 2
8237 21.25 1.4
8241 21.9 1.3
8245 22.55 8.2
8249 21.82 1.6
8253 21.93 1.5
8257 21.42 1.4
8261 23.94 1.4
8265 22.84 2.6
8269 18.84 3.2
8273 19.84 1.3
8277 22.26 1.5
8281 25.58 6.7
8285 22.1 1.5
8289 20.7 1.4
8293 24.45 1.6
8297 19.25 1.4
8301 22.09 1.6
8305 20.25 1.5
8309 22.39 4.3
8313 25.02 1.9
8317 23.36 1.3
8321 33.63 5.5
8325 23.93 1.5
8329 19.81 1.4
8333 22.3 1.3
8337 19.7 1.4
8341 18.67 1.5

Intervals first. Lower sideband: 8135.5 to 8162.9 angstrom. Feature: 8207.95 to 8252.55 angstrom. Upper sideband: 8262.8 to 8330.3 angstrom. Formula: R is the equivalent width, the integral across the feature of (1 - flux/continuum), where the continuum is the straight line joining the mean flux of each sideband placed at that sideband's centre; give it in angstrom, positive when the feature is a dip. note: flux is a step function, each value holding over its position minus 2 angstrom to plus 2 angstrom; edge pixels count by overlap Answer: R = 4.2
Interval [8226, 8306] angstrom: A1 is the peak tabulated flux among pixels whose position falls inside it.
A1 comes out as 25.58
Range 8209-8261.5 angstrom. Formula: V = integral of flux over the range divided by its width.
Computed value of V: 21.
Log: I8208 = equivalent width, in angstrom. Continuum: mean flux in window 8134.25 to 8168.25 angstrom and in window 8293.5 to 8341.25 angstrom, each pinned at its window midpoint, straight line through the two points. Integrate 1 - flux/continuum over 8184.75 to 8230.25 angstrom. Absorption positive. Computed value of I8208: 4.58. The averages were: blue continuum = 22.8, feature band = 20.5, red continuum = 22.7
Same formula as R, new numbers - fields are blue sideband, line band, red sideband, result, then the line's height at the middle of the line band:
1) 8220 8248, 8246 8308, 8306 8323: 5.34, 23.9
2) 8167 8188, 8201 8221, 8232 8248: 2.40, 21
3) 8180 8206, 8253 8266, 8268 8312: -0.60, 21.6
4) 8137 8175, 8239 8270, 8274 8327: 1.43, 23.1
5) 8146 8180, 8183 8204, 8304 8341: 0.24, 22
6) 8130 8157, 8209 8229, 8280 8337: 3.24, 22.9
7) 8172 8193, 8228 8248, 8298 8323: -0.29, 21.8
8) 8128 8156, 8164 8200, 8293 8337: 2.54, 22.7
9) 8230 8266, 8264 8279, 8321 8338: 1.07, 22.4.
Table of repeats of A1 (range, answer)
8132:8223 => 26.11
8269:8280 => 22.26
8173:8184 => 19.07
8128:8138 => 22.84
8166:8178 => 22.11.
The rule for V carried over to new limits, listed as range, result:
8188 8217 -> 19.9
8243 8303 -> 22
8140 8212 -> 21.5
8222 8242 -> 21.8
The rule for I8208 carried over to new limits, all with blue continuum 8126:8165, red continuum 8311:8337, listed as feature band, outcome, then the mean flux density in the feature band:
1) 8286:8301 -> 1.5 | 21.6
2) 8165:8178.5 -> 1.7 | 20.2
